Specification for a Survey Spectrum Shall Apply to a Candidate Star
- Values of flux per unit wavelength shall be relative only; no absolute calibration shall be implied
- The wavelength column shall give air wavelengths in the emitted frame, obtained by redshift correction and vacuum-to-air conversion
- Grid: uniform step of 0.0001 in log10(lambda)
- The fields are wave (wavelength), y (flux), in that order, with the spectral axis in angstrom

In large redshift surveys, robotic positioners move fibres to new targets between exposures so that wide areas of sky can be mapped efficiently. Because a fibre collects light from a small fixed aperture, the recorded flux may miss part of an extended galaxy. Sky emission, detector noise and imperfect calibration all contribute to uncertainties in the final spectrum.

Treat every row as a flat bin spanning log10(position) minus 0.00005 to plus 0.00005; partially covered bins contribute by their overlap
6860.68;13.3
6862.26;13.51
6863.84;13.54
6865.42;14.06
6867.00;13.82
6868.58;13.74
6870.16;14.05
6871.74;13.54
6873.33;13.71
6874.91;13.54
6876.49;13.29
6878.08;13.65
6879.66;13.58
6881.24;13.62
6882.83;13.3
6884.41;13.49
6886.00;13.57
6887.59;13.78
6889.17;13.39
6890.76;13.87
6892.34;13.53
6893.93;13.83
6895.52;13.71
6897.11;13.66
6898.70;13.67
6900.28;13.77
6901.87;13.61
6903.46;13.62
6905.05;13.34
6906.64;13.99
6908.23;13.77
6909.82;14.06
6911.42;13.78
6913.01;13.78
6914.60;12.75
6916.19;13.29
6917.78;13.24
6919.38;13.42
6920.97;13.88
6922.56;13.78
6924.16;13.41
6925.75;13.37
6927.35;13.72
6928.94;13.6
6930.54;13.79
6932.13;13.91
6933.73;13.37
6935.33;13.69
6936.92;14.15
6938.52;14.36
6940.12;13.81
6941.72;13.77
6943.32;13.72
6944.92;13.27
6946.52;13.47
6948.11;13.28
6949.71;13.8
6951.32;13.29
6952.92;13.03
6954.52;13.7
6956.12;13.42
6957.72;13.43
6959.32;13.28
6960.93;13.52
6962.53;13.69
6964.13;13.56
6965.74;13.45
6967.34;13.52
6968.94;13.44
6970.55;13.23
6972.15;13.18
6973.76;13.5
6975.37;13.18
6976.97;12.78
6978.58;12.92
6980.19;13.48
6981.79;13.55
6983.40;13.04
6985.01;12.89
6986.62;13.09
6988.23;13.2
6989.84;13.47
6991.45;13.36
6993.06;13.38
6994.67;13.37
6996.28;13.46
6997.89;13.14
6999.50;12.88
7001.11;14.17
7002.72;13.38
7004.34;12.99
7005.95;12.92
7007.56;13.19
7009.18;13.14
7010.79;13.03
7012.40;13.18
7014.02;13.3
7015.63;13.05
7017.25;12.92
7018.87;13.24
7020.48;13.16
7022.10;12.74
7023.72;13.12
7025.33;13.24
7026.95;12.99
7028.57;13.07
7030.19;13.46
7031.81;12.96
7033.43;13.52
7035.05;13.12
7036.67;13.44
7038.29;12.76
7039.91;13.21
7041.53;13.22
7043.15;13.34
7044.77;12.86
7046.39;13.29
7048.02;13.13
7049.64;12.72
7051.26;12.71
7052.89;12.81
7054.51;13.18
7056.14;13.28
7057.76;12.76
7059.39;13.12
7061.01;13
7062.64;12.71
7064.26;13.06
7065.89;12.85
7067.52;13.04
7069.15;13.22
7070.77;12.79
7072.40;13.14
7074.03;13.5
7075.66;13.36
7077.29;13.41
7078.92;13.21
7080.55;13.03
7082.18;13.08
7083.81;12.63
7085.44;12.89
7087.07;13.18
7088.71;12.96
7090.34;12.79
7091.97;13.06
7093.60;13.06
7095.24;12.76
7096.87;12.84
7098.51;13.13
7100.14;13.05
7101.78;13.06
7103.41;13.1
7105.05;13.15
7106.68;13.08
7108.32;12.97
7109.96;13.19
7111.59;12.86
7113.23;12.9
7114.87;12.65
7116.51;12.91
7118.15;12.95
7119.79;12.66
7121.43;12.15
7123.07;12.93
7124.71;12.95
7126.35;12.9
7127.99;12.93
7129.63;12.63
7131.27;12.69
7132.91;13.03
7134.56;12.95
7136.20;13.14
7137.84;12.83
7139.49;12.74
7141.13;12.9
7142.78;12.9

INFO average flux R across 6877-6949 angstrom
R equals 13.6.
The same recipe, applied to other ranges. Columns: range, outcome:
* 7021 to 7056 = 13.1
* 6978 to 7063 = 13.1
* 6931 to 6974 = 13.6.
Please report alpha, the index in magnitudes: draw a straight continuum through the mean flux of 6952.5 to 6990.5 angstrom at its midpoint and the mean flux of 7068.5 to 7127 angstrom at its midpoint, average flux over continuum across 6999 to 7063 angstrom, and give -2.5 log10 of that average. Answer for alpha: 0.00 mag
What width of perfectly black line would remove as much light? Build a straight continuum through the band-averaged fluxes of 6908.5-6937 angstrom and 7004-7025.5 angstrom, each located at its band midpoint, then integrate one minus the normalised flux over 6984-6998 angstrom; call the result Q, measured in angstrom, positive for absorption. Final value 0.0 angstrom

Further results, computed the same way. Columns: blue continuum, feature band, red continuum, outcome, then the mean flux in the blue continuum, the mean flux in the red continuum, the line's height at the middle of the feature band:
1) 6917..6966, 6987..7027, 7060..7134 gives 0.36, 13.6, 13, 13.3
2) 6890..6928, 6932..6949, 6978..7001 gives -0.28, 13.6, 13.3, 13.5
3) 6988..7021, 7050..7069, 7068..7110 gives 0.23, 13.2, 13.1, 13.1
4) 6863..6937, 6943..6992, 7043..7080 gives 0.19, 13.6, 13.1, 13.4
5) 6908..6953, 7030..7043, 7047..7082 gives -0.04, 13.6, 13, 13.2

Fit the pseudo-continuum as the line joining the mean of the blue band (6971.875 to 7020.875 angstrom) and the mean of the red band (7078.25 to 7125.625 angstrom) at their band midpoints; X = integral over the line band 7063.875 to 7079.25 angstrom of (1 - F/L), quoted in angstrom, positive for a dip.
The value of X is -0.2 angstrom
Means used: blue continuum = 13.2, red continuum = 12.9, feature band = 13.2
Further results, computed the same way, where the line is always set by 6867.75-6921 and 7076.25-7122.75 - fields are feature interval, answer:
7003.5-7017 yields 0.1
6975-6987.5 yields 0.2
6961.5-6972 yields -0.1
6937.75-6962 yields -0.2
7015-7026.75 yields 0.1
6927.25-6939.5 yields -0.3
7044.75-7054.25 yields 0.1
